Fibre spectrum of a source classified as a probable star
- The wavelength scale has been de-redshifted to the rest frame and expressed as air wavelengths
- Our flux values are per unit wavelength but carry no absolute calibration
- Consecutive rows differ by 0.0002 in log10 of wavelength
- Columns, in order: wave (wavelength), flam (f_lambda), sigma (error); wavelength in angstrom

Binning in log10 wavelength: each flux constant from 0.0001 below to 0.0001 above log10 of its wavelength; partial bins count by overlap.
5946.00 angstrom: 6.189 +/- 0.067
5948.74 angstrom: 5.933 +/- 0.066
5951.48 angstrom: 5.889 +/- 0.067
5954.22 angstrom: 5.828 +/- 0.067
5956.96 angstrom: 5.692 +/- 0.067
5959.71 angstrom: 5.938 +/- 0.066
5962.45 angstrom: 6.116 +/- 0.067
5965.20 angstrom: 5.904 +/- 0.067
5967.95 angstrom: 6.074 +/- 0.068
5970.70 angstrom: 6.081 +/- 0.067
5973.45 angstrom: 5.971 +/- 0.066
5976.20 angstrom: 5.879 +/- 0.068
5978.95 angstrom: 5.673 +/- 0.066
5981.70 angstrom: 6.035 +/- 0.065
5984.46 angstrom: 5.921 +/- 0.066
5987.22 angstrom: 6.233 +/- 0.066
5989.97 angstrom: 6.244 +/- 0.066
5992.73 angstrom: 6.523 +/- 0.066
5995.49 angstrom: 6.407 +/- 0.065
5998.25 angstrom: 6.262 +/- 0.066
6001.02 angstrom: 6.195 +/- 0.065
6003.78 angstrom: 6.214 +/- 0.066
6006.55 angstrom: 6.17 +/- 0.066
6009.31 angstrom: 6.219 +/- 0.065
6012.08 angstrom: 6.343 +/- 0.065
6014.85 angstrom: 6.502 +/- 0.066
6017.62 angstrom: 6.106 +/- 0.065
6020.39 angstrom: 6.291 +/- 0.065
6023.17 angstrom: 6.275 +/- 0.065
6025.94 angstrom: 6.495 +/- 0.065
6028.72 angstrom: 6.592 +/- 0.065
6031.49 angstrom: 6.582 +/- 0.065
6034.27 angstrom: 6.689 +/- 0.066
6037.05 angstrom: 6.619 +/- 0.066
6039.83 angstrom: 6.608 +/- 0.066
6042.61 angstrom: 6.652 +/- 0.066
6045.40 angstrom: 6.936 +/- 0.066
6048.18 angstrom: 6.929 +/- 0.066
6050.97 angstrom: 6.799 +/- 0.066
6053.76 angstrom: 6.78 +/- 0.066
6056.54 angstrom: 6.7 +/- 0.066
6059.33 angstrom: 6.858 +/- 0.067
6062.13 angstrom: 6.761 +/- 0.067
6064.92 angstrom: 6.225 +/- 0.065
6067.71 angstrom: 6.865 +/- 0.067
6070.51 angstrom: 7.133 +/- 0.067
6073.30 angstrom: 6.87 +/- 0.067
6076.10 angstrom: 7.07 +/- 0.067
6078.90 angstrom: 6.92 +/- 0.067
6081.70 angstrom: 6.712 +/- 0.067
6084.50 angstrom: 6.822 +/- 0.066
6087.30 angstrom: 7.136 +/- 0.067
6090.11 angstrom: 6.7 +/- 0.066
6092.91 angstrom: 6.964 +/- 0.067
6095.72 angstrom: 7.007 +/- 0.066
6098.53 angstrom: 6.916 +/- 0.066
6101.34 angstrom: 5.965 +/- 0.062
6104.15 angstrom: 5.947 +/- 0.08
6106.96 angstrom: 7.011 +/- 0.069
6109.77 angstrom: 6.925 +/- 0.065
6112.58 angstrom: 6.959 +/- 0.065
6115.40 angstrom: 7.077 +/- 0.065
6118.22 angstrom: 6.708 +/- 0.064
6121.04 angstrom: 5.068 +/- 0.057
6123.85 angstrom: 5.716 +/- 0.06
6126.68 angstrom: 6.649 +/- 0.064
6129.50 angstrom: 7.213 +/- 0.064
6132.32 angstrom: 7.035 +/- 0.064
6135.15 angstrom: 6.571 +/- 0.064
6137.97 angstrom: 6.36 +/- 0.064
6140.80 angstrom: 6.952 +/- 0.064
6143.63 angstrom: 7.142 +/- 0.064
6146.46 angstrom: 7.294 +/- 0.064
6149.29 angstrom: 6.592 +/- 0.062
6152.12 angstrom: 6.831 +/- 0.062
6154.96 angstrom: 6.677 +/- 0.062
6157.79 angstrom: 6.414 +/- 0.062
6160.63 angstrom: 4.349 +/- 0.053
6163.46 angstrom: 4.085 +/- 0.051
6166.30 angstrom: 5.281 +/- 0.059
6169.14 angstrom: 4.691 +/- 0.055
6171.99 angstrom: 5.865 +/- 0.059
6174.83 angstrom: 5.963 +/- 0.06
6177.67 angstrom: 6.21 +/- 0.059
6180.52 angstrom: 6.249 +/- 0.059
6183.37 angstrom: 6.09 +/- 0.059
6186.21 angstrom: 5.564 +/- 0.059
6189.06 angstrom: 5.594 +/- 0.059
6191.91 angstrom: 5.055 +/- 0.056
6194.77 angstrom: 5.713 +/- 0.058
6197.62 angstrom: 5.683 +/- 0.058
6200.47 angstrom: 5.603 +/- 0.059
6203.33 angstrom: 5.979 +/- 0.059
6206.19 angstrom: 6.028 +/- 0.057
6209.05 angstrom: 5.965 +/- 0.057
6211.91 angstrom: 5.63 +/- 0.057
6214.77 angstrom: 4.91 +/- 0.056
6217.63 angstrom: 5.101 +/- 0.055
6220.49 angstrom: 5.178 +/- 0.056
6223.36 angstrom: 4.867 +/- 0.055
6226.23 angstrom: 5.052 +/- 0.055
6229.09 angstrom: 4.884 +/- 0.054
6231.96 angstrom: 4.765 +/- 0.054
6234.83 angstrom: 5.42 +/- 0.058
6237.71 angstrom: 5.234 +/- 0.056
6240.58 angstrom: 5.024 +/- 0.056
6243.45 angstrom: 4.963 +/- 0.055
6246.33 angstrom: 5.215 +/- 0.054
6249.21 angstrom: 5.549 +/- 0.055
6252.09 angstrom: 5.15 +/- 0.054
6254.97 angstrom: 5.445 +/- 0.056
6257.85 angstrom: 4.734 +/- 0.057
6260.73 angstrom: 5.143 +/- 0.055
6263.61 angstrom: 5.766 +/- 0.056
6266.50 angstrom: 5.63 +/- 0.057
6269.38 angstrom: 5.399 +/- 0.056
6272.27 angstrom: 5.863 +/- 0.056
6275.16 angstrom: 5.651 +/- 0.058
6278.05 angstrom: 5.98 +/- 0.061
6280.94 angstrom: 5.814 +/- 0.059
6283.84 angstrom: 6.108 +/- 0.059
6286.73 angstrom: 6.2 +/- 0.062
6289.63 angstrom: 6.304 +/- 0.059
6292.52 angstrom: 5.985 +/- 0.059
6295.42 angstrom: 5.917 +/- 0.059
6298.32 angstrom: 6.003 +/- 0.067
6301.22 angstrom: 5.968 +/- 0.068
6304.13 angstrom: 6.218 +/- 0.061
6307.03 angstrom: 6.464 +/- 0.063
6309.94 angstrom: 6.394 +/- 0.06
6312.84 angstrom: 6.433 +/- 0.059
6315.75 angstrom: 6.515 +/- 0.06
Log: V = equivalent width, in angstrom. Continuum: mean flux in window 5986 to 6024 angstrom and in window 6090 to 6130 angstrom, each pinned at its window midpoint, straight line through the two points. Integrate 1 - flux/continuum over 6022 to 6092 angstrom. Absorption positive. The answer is -3.55 angstrom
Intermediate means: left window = 6.29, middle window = 6.75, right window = 6.57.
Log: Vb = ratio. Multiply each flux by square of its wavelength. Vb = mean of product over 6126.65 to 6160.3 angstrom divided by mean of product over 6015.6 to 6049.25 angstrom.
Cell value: 1.06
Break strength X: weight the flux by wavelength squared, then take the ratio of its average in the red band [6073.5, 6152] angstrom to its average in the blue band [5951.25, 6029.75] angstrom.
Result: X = 1.1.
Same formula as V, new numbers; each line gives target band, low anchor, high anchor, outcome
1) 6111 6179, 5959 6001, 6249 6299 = -4.21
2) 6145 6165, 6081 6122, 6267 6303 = 1.33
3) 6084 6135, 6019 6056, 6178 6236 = -4.20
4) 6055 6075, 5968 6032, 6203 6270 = -2.74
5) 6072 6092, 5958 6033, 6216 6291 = -3.25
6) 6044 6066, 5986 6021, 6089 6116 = -0.79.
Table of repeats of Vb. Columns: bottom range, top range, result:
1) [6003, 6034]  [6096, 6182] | 1.03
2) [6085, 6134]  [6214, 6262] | 0.80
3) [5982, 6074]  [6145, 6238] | 0.91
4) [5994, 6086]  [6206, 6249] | 0.84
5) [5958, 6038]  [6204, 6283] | 0.93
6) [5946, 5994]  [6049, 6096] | 1.18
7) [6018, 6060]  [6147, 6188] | 0.91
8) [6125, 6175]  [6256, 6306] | 0.97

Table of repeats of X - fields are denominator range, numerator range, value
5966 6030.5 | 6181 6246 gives 0.93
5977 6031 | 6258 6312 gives 1.04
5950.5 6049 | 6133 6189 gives 1.02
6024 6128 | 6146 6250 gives 0.86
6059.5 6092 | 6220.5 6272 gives 0.80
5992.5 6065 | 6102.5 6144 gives 1.05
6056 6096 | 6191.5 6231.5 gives 0.82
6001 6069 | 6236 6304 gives 0.93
